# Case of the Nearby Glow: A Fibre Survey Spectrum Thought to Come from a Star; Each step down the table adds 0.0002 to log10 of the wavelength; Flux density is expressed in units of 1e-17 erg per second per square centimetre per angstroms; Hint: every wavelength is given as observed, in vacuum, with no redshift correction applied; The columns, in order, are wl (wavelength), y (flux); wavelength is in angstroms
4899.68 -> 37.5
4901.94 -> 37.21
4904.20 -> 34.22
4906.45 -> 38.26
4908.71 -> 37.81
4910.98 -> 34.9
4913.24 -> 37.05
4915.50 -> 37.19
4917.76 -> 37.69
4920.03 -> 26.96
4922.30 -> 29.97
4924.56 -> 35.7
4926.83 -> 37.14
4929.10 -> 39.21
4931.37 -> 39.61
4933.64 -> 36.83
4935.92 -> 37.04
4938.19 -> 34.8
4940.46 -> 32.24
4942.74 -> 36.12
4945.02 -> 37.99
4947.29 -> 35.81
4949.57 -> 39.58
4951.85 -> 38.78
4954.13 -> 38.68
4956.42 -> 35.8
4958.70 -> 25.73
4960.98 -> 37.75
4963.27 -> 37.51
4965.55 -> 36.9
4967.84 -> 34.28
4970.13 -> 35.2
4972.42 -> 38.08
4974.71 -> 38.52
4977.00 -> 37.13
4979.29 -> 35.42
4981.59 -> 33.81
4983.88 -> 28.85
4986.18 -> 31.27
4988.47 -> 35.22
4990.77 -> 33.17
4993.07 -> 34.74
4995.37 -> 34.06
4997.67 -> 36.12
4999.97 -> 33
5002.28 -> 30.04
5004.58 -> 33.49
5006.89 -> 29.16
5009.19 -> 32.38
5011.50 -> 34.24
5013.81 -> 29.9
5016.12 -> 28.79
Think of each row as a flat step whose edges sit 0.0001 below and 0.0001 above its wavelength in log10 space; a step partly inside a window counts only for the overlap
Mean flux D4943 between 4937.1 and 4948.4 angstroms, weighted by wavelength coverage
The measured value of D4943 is 35.4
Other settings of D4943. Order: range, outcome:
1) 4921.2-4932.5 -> 36.4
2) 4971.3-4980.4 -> 37.3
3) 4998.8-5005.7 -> 32.2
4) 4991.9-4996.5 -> 34.4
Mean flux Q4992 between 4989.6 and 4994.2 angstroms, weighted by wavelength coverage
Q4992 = 33.9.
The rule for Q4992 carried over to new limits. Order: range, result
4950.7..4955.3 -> 38.7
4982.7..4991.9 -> 32.2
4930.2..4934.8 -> 38.2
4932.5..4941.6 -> 35.2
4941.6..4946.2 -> 37.1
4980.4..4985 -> 31.4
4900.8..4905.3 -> 35.7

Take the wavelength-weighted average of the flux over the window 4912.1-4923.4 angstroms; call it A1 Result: 33.8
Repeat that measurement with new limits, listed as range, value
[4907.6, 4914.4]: 36.6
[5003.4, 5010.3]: 31.7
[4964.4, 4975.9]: 36.6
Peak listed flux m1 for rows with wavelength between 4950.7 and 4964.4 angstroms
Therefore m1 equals 38.78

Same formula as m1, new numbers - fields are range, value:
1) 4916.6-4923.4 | 37.69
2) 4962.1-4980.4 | 38.52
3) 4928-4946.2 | 39.61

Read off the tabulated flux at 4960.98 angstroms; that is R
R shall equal 37.75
